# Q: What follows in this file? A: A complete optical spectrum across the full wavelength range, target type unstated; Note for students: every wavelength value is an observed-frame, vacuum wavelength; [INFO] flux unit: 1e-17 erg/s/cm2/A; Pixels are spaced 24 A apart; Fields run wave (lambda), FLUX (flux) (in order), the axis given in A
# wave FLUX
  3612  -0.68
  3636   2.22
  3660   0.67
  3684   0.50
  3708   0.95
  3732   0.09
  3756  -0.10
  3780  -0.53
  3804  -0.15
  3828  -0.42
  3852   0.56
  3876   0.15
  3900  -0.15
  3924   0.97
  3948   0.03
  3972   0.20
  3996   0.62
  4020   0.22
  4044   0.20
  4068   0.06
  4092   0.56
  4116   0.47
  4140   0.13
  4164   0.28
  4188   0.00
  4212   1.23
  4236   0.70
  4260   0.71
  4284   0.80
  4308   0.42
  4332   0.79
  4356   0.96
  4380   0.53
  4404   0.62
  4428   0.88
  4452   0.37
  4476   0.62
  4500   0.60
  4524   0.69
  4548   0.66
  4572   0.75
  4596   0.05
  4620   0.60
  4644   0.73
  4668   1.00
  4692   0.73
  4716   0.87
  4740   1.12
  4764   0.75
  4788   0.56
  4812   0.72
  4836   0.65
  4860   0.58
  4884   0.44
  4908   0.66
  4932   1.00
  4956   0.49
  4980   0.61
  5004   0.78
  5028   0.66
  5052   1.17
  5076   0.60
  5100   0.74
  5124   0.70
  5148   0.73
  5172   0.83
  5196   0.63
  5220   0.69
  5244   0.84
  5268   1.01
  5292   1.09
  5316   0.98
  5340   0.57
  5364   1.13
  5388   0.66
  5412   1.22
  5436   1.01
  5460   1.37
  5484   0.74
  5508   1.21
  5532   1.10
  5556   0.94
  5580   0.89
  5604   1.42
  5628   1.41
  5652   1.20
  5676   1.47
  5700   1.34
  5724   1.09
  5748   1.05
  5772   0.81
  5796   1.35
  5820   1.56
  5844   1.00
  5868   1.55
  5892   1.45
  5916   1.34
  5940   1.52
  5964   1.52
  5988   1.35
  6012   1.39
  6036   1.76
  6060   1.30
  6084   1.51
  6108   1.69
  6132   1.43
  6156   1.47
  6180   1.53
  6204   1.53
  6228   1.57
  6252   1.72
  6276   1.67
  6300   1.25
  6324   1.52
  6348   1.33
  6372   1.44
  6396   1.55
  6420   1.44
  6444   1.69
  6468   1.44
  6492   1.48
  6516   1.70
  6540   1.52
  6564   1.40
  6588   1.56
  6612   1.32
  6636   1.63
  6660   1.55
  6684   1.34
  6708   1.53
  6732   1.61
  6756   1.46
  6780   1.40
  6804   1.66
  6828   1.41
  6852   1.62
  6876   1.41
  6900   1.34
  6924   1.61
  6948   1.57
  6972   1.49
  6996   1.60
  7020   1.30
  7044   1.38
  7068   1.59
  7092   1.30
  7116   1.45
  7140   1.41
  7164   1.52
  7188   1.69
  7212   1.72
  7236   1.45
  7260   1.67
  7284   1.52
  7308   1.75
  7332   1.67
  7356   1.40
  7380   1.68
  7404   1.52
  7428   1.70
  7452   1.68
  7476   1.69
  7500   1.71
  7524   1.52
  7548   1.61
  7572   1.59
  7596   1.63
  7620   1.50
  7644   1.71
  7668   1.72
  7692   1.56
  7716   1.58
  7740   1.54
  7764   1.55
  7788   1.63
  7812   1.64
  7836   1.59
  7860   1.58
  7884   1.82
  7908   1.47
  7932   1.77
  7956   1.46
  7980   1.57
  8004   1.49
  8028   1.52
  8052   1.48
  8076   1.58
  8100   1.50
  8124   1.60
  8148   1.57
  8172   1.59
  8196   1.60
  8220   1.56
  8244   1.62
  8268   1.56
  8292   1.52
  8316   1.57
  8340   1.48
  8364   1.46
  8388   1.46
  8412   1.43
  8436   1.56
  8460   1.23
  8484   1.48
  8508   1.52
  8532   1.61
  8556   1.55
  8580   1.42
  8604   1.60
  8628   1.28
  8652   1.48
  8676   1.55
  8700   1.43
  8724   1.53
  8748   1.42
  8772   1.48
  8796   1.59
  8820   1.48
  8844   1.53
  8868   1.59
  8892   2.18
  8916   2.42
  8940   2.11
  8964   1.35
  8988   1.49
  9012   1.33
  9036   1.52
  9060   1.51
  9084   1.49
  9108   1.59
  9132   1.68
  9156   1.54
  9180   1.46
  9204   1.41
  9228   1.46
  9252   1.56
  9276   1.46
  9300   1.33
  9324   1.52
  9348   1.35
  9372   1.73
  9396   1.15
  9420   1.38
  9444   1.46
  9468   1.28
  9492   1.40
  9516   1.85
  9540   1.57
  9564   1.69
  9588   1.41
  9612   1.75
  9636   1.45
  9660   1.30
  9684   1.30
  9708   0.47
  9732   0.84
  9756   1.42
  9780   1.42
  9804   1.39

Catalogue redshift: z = 0.36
